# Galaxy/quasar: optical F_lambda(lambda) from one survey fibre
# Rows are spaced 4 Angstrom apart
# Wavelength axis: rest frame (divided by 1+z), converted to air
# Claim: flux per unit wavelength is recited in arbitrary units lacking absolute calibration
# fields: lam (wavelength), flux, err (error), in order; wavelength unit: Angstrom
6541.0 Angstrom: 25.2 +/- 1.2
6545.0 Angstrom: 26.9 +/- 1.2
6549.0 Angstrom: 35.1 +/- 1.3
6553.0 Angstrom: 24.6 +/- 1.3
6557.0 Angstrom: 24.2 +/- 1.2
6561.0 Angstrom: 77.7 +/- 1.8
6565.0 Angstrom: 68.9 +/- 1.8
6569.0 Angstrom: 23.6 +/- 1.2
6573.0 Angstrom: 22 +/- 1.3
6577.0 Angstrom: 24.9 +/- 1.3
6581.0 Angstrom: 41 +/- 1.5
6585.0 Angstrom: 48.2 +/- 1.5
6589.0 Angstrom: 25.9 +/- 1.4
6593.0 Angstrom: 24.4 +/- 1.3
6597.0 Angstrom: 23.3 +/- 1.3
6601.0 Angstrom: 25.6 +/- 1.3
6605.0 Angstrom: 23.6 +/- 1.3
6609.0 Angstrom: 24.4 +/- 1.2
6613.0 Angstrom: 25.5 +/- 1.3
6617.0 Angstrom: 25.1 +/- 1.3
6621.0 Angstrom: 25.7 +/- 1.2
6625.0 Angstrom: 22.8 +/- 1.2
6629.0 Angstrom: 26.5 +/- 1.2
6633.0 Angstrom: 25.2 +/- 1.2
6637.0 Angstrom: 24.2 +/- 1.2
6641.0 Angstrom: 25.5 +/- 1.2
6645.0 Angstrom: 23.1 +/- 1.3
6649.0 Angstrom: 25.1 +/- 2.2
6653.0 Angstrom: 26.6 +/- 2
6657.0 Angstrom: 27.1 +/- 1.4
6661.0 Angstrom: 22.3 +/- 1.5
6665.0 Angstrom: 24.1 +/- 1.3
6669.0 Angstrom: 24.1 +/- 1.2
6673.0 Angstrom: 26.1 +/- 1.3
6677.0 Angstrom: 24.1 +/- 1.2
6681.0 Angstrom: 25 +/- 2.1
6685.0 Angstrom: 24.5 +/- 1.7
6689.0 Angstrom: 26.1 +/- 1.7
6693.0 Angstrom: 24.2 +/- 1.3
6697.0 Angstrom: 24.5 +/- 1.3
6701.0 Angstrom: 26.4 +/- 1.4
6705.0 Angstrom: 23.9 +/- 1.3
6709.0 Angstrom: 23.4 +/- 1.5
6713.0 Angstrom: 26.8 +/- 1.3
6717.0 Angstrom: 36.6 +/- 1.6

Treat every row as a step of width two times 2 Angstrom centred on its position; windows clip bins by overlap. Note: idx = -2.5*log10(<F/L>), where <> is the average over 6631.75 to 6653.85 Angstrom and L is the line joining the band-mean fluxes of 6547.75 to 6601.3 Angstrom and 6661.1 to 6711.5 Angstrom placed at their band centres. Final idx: 0.16 mag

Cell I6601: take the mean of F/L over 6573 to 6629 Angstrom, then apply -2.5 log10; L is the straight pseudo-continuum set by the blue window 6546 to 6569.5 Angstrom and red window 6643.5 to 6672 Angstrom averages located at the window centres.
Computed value 0.27 mag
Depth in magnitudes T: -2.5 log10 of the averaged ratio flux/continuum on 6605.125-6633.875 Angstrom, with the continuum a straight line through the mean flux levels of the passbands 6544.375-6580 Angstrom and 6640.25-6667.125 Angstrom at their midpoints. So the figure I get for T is 0.17 mag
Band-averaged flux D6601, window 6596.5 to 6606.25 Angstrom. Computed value 24.3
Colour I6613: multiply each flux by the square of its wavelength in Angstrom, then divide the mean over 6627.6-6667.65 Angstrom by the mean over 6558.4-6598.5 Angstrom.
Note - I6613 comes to 0.7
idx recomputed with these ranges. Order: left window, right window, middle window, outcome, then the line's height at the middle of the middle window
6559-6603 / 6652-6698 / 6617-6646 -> 0.22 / 30.4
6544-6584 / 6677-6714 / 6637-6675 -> 0.15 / 28.6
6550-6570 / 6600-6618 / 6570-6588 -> 0.10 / 36.8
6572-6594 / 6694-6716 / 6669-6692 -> 0.07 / 26.8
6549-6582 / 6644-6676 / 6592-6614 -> 0.32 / 32.8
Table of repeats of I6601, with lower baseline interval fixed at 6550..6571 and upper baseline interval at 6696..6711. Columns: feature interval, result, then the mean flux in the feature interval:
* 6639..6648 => 0.310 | 24.4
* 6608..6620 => 0.401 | 25.1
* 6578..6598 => 0.218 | 32.6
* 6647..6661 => 0.205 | 25.7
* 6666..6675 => 0.158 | 25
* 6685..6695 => 0.057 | 25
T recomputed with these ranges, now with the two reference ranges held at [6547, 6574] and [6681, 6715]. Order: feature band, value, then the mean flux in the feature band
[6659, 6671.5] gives 0.21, 23.6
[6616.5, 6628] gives 0.33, 24.6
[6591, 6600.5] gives 0.44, 24.1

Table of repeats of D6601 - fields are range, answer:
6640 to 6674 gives 24.8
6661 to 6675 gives 24.4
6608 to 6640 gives 25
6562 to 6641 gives 29.5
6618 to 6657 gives 25.1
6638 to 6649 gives 24.4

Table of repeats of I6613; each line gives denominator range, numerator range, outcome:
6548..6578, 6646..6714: 0.68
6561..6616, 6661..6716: 0.79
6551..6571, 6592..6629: 0.57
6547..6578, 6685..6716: 0.70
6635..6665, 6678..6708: 1.02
